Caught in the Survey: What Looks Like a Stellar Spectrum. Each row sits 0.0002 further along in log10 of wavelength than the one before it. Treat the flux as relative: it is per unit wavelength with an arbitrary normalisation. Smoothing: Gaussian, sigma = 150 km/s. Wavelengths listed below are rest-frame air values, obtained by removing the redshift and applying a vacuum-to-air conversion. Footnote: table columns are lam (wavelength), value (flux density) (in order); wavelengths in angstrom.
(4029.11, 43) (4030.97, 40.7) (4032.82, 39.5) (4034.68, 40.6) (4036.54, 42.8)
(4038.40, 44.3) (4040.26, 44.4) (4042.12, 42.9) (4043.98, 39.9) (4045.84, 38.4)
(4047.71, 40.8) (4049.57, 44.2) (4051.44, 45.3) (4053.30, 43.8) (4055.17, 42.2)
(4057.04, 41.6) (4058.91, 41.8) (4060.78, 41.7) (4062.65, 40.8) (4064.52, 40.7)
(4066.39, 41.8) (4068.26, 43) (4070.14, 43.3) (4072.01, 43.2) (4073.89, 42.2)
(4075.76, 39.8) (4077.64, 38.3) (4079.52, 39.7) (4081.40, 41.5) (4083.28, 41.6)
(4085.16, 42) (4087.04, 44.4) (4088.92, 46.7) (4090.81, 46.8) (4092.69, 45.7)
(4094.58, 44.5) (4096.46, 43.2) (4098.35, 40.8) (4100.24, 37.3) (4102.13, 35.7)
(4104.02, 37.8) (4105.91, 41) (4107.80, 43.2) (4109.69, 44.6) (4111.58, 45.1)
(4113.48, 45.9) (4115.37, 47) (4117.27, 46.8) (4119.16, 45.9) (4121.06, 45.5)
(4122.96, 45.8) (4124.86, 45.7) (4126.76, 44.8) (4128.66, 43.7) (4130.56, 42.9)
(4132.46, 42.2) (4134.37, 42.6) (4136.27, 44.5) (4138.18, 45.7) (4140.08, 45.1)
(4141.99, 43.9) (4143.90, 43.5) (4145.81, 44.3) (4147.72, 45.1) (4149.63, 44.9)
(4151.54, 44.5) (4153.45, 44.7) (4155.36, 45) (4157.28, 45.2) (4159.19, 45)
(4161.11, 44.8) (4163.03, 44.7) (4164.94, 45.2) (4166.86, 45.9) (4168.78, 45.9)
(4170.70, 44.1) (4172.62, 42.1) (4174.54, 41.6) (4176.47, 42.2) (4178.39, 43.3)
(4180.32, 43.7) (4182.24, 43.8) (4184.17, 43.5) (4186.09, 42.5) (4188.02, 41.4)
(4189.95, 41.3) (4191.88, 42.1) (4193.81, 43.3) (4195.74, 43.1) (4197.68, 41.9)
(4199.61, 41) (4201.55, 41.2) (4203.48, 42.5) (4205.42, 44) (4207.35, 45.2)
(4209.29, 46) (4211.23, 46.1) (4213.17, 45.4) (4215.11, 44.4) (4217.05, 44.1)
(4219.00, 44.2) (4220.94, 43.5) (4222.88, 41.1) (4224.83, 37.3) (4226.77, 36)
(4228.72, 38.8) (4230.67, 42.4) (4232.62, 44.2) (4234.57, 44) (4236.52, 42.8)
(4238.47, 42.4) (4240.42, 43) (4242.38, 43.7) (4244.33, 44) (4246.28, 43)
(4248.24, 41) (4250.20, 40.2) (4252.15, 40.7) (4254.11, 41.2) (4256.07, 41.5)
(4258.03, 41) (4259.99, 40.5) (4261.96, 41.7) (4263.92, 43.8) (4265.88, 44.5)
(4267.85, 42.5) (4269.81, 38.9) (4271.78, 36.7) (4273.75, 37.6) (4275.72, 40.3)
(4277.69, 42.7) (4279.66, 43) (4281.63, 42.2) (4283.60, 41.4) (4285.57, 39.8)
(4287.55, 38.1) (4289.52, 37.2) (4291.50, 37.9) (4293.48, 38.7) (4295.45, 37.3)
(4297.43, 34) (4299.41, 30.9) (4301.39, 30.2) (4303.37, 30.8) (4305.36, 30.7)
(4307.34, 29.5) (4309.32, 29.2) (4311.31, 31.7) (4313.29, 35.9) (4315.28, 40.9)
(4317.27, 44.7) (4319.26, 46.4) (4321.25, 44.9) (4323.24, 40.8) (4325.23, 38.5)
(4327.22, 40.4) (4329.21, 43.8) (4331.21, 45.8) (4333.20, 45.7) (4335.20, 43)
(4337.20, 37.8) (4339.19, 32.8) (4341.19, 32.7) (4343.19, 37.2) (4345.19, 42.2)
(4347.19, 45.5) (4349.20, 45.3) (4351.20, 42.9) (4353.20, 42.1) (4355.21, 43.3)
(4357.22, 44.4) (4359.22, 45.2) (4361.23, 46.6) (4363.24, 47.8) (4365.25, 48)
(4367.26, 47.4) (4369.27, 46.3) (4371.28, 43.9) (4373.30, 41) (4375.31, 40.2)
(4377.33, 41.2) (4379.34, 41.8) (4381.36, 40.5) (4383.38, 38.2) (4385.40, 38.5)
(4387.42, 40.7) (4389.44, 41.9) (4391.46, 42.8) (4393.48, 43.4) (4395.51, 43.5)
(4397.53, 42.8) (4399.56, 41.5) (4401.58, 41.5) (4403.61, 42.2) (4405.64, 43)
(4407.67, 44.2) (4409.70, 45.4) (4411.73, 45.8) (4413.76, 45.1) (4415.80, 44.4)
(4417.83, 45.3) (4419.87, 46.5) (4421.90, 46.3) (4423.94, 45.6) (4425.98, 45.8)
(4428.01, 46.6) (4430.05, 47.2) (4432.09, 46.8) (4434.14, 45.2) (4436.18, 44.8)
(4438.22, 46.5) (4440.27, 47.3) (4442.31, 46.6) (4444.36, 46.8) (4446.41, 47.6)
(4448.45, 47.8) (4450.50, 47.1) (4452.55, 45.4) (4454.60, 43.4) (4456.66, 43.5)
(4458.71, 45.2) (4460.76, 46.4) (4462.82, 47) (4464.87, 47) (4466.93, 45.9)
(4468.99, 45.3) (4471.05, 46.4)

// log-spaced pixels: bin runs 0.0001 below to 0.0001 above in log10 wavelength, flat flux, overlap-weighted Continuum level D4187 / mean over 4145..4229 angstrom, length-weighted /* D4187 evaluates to 43.3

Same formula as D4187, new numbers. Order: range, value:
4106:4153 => 44.7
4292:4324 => 36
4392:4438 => 44.7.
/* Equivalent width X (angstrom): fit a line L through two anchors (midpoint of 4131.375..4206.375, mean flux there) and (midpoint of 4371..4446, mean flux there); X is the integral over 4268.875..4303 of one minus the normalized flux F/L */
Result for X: 4.5 angstrom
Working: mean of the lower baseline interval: 43.6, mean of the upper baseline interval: 43.8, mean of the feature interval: 37.9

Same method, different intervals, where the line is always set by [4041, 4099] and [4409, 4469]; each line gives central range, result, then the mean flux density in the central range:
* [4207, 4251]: 1.2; 42.7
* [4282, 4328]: 7.9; 37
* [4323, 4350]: 2.5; 40.8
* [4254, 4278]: 1.8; 40.9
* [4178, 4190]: 0.2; 42.9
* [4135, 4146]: -0.4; 44.5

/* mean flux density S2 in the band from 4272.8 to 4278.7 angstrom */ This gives 40.2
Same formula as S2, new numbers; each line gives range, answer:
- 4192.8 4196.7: 43.2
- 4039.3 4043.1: 43.6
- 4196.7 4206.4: 42.1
